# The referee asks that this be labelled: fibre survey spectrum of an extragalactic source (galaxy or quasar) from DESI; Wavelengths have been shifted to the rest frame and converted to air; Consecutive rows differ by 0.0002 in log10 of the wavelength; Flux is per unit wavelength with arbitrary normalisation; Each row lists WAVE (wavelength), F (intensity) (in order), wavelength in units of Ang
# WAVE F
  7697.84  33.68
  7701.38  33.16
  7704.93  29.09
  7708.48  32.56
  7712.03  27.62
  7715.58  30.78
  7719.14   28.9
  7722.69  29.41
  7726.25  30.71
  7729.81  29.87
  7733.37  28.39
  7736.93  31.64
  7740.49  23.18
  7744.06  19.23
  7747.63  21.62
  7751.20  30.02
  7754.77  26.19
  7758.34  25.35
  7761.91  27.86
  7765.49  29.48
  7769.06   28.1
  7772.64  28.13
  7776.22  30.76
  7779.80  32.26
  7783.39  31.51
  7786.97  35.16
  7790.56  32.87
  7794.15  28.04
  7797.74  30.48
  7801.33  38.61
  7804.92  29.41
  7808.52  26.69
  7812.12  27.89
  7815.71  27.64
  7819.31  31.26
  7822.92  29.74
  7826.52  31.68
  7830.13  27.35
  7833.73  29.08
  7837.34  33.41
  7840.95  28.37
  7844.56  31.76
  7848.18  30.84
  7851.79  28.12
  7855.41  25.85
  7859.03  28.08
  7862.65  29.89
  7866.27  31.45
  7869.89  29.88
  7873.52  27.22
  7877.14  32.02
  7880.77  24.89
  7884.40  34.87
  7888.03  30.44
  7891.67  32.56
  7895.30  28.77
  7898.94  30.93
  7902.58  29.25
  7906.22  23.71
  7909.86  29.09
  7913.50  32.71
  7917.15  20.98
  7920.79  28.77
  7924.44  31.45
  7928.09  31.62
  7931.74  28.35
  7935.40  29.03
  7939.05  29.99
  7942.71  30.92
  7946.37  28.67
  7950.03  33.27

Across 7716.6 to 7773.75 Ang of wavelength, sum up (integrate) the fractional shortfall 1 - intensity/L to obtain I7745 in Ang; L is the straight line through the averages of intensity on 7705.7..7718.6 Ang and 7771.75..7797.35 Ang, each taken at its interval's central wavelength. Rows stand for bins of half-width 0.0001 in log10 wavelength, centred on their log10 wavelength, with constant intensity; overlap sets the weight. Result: 6.0 Ang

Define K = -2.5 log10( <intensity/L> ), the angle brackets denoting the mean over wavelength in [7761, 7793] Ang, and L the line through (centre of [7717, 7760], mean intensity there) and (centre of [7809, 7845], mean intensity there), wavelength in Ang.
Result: -0.092 mag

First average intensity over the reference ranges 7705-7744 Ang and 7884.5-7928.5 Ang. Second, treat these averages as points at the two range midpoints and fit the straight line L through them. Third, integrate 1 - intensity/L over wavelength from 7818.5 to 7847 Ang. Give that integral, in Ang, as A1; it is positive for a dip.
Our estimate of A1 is -1.15 Ang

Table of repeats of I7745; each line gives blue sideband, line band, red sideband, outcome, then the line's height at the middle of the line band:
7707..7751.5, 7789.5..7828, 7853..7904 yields -2.0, 28.9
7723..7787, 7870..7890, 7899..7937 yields -1.0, 28.5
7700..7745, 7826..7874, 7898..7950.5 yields -0.7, 29.1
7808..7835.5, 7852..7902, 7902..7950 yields -1.2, 29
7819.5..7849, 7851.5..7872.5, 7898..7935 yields 0.6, 29.7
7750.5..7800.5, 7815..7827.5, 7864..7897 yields -0.1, 30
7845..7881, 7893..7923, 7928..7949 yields 1.4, 29.5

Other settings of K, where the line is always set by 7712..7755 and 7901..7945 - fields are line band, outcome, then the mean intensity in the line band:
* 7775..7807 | -0.151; 32.1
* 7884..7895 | -0.115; 31.8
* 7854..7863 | 0.026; 27.7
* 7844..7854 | -0.057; 29.9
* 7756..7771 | 0.003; 27.7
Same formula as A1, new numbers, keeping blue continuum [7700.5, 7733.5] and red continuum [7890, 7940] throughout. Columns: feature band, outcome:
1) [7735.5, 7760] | 3.82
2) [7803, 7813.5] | 0.52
